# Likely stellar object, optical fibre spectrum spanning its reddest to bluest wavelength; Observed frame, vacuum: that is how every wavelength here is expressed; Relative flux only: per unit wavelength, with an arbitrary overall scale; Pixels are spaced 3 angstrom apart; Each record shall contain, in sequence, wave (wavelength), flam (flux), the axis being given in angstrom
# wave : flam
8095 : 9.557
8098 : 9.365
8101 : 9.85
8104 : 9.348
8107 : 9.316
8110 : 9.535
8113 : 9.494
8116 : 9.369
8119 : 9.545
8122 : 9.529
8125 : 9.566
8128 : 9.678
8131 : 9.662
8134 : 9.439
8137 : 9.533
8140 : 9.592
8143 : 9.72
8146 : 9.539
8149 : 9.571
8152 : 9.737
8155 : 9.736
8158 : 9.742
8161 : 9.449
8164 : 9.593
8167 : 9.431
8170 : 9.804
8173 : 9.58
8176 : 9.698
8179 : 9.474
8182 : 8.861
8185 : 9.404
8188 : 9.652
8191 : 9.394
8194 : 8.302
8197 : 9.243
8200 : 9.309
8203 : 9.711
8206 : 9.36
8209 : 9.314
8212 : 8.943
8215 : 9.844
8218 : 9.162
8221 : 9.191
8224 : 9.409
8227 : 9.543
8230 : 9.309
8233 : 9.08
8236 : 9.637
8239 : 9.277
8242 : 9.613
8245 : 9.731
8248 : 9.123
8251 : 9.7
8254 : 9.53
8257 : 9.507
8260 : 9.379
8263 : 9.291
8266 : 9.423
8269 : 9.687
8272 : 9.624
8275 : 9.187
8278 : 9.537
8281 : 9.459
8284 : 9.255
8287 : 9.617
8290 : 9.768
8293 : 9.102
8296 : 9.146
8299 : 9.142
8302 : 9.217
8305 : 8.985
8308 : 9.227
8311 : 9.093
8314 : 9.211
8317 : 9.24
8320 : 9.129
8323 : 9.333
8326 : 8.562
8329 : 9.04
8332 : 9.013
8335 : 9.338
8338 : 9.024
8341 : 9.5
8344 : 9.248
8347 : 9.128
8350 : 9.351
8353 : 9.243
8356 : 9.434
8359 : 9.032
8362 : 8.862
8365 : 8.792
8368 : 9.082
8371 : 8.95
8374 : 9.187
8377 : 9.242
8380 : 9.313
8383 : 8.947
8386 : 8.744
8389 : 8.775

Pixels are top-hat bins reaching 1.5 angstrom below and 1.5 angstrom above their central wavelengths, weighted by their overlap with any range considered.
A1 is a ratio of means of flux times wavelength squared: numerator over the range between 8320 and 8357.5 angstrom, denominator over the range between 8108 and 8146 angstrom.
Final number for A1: 1.0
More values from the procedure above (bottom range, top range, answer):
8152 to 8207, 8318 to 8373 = 1.01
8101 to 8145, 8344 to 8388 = 1.01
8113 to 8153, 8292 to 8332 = 0.99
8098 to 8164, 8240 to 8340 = 1.01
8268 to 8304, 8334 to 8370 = 0.99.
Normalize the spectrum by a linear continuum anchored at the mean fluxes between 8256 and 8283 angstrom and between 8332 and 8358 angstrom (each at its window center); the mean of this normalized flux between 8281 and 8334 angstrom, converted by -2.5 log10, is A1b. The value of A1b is 0.02 mag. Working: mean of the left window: 9.45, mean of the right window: 9.26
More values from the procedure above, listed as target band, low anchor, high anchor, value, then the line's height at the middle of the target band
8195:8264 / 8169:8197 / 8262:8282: 0.001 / 9.4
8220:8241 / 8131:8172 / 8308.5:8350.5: 0.006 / 9.41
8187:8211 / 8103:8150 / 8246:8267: 0.023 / 9.47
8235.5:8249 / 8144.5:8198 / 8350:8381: -0.016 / 9.34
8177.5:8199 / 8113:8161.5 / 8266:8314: 0.036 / 9.5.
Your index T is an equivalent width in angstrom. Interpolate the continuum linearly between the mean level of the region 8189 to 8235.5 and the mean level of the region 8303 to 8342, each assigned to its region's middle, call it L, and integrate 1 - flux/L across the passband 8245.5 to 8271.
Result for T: -0.7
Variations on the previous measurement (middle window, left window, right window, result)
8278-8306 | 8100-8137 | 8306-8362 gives -0.25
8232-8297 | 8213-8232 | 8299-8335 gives -1.27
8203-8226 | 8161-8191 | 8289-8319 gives 0.14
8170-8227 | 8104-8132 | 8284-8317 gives 0.32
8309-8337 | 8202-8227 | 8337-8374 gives 0.26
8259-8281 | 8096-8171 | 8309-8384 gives -0.38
